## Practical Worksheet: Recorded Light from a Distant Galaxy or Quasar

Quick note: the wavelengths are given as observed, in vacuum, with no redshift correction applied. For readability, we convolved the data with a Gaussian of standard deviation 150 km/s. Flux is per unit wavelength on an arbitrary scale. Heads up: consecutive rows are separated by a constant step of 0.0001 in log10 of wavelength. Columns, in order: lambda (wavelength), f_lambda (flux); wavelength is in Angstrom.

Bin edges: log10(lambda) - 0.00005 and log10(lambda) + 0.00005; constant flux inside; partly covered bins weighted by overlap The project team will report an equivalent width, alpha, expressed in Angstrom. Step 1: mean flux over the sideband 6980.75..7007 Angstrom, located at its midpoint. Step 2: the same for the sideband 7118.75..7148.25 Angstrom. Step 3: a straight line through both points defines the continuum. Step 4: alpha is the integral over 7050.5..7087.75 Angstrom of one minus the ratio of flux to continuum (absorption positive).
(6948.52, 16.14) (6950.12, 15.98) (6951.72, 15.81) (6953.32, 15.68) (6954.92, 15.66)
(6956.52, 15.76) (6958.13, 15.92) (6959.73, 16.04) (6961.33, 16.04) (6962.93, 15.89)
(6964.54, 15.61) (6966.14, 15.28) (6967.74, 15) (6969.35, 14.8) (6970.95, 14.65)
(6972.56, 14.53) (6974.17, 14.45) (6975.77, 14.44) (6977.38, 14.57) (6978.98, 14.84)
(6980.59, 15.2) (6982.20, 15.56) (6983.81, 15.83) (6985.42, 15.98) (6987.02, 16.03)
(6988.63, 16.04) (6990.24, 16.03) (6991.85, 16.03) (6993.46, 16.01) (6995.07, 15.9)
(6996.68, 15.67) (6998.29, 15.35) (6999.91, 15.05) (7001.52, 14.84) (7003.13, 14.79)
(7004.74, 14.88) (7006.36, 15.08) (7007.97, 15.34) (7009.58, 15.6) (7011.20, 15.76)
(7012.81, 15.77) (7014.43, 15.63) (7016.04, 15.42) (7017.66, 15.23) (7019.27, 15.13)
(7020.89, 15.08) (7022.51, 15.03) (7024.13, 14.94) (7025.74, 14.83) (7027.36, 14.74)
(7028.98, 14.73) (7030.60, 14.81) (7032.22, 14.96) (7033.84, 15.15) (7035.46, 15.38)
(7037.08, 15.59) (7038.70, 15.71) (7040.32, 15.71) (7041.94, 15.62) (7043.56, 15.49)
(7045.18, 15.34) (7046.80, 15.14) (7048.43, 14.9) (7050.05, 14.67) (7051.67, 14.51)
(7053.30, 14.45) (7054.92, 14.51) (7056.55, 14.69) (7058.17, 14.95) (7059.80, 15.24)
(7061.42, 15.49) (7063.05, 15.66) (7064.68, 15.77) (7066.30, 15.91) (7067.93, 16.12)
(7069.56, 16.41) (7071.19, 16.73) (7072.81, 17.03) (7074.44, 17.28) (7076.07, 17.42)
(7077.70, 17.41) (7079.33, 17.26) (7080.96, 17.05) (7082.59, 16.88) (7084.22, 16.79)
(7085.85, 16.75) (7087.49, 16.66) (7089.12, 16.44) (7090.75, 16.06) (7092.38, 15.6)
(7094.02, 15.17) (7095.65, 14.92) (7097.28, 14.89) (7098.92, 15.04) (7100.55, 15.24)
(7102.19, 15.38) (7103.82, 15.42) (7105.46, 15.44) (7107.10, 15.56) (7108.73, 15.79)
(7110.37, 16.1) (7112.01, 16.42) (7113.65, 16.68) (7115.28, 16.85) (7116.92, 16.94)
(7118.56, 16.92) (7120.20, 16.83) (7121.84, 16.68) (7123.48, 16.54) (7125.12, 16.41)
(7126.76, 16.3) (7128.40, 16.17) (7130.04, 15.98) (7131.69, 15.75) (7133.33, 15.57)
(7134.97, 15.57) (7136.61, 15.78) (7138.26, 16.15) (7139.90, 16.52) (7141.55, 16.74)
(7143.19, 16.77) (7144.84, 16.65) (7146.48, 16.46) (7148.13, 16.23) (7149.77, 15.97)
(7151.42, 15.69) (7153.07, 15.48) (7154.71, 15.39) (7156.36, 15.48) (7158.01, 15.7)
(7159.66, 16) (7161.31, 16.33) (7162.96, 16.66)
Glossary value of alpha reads -0.4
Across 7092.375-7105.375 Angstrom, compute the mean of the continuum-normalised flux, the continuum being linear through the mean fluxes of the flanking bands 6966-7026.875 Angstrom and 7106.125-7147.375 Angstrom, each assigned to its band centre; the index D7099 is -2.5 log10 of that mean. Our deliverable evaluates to 0.06 mag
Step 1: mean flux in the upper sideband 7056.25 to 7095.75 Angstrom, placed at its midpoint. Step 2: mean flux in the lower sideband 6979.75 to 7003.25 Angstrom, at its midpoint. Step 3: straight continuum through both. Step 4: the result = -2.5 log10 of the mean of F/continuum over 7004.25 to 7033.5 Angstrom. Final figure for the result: 0.05 mag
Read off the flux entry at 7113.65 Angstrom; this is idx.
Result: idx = 16.68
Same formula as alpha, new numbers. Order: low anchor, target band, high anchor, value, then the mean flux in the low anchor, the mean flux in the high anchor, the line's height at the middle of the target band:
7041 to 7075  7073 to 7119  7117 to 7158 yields -1.2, 15.5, 16.2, 15.8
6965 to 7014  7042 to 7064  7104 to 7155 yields 1.0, 15.3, 16.2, 15.7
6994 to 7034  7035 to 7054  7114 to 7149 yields 0.4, 15.2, 16.4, 15.5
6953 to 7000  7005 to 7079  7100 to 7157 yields 1.2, 15.5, 16.1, 15.7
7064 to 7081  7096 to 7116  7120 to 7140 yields 0.8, 16.8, 16.1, 16.4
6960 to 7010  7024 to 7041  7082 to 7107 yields 0.4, 15.3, 15.8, 15.5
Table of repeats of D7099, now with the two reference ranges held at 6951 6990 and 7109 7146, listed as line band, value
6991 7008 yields 0.016 mag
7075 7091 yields -0.053 mag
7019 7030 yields 0.059 mag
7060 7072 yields 0.001 mag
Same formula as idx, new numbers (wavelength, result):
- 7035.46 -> 15.38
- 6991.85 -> 16.03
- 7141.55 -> 16.74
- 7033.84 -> 15.15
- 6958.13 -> 15.92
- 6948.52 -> 16.14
